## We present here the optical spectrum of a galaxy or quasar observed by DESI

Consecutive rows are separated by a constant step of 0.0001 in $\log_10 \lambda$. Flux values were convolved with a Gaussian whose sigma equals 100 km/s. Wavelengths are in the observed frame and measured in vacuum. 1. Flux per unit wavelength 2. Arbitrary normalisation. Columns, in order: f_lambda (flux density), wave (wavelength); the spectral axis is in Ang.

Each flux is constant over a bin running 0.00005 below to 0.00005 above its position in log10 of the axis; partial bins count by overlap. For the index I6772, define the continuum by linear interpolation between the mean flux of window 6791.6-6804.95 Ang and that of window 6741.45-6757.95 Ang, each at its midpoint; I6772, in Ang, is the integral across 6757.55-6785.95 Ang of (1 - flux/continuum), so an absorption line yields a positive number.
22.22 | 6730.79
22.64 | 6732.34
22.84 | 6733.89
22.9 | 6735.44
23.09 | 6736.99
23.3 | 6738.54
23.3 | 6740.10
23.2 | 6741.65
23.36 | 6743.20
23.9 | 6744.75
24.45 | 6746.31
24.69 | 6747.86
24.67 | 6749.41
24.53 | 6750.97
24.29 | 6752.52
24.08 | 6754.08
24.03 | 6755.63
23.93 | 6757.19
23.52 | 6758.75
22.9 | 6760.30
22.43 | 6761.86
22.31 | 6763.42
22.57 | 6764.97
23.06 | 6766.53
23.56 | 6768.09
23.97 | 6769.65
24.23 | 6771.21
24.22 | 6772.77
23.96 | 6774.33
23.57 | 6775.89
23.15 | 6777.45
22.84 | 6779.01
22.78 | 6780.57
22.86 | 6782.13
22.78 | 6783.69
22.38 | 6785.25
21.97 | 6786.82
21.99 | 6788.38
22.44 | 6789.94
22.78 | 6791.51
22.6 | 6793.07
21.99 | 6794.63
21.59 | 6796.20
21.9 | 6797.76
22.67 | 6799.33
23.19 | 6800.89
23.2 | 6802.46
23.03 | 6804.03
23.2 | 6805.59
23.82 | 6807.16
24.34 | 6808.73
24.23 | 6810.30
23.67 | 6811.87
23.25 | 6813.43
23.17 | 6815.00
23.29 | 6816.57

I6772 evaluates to 0.3 Ang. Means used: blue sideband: 24.1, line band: 23.2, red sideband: 22.6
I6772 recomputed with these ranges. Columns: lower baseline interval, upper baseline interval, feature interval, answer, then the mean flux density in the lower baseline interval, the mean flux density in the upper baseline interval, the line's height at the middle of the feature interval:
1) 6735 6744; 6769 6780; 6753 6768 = 0.2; 23.2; 23.7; 23.5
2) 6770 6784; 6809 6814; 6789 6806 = 0.8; 23.4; 23.8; 23.7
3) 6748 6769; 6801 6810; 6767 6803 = 1.0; 23.6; 23.5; 23.5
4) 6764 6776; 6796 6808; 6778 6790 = 0.4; 23.6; 22.9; 23.3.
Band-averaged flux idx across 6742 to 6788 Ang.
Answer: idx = 23.5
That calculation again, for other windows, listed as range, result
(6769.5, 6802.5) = 22.8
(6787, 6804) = 22.4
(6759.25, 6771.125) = 23.1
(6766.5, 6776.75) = 23.8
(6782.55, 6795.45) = 22.4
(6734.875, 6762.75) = 23.7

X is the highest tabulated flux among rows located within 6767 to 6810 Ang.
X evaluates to 24.34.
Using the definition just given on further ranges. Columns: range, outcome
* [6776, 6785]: 23.15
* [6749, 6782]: 24.67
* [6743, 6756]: 24.69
